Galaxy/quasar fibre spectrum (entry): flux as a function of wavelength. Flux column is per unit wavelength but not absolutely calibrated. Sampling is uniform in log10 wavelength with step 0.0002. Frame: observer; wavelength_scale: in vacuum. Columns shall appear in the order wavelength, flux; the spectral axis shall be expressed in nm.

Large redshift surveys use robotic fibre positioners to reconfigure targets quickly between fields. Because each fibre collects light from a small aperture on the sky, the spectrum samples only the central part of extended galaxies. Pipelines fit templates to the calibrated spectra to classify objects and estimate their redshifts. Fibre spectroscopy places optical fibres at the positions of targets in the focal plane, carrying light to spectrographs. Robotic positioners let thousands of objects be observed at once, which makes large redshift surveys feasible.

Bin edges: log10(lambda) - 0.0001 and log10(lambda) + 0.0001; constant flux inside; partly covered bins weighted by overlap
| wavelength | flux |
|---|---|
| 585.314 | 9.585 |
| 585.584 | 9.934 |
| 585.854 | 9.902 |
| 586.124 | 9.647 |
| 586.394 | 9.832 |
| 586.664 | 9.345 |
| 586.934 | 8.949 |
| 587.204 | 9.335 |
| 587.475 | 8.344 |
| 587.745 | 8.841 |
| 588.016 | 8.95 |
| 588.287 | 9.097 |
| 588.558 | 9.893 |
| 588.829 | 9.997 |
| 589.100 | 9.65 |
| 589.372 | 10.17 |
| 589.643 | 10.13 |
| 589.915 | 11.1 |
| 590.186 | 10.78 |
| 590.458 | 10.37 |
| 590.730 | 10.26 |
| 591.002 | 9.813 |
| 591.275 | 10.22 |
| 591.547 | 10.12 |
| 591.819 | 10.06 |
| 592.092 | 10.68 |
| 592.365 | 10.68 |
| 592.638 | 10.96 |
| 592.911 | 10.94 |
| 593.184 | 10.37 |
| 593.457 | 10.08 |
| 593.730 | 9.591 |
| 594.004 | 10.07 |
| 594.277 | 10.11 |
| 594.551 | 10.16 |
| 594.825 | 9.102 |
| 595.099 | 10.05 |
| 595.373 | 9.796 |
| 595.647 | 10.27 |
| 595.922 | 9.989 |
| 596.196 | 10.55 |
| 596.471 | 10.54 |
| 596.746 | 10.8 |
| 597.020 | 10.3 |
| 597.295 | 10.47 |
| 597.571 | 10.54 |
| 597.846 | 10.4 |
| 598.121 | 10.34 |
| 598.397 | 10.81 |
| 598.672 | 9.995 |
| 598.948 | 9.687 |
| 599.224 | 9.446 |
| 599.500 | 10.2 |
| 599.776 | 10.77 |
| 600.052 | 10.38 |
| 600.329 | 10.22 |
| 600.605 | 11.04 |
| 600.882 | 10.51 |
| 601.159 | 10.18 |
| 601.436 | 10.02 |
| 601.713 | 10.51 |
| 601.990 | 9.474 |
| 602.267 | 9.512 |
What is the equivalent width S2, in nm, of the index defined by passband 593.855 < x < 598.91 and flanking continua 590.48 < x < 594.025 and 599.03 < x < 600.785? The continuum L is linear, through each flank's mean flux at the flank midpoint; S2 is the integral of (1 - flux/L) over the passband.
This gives 0.044 nm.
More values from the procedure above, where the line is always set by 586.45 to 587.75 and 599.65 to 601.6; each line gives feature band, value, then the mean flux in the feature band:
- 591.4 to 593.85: -0.200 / 10.4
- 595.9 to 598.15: -0.089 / 10.5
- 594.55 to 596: 0.003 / 9.86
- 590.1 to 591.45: -0.122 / 10.3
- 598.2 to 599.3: 0.023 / 10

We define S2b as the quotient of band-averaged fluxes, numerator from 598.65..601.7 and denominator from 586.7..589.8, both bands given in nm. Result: 1.09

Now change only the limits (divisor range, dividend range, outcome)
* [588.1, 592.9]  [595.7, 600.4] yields 1.01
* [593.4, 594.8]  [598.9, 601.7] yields 1.04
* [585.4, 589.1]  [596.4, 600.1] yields 1.10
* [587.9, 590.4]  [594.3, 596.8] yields 1.01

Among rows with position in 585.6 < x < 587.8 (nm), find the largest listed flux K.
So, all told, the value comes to 9.902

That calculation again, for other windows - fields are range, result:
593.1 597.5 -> 10.8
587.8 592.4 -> 11.1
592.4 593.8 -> 10.96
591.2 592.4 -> 10.68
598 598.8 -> 10.81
